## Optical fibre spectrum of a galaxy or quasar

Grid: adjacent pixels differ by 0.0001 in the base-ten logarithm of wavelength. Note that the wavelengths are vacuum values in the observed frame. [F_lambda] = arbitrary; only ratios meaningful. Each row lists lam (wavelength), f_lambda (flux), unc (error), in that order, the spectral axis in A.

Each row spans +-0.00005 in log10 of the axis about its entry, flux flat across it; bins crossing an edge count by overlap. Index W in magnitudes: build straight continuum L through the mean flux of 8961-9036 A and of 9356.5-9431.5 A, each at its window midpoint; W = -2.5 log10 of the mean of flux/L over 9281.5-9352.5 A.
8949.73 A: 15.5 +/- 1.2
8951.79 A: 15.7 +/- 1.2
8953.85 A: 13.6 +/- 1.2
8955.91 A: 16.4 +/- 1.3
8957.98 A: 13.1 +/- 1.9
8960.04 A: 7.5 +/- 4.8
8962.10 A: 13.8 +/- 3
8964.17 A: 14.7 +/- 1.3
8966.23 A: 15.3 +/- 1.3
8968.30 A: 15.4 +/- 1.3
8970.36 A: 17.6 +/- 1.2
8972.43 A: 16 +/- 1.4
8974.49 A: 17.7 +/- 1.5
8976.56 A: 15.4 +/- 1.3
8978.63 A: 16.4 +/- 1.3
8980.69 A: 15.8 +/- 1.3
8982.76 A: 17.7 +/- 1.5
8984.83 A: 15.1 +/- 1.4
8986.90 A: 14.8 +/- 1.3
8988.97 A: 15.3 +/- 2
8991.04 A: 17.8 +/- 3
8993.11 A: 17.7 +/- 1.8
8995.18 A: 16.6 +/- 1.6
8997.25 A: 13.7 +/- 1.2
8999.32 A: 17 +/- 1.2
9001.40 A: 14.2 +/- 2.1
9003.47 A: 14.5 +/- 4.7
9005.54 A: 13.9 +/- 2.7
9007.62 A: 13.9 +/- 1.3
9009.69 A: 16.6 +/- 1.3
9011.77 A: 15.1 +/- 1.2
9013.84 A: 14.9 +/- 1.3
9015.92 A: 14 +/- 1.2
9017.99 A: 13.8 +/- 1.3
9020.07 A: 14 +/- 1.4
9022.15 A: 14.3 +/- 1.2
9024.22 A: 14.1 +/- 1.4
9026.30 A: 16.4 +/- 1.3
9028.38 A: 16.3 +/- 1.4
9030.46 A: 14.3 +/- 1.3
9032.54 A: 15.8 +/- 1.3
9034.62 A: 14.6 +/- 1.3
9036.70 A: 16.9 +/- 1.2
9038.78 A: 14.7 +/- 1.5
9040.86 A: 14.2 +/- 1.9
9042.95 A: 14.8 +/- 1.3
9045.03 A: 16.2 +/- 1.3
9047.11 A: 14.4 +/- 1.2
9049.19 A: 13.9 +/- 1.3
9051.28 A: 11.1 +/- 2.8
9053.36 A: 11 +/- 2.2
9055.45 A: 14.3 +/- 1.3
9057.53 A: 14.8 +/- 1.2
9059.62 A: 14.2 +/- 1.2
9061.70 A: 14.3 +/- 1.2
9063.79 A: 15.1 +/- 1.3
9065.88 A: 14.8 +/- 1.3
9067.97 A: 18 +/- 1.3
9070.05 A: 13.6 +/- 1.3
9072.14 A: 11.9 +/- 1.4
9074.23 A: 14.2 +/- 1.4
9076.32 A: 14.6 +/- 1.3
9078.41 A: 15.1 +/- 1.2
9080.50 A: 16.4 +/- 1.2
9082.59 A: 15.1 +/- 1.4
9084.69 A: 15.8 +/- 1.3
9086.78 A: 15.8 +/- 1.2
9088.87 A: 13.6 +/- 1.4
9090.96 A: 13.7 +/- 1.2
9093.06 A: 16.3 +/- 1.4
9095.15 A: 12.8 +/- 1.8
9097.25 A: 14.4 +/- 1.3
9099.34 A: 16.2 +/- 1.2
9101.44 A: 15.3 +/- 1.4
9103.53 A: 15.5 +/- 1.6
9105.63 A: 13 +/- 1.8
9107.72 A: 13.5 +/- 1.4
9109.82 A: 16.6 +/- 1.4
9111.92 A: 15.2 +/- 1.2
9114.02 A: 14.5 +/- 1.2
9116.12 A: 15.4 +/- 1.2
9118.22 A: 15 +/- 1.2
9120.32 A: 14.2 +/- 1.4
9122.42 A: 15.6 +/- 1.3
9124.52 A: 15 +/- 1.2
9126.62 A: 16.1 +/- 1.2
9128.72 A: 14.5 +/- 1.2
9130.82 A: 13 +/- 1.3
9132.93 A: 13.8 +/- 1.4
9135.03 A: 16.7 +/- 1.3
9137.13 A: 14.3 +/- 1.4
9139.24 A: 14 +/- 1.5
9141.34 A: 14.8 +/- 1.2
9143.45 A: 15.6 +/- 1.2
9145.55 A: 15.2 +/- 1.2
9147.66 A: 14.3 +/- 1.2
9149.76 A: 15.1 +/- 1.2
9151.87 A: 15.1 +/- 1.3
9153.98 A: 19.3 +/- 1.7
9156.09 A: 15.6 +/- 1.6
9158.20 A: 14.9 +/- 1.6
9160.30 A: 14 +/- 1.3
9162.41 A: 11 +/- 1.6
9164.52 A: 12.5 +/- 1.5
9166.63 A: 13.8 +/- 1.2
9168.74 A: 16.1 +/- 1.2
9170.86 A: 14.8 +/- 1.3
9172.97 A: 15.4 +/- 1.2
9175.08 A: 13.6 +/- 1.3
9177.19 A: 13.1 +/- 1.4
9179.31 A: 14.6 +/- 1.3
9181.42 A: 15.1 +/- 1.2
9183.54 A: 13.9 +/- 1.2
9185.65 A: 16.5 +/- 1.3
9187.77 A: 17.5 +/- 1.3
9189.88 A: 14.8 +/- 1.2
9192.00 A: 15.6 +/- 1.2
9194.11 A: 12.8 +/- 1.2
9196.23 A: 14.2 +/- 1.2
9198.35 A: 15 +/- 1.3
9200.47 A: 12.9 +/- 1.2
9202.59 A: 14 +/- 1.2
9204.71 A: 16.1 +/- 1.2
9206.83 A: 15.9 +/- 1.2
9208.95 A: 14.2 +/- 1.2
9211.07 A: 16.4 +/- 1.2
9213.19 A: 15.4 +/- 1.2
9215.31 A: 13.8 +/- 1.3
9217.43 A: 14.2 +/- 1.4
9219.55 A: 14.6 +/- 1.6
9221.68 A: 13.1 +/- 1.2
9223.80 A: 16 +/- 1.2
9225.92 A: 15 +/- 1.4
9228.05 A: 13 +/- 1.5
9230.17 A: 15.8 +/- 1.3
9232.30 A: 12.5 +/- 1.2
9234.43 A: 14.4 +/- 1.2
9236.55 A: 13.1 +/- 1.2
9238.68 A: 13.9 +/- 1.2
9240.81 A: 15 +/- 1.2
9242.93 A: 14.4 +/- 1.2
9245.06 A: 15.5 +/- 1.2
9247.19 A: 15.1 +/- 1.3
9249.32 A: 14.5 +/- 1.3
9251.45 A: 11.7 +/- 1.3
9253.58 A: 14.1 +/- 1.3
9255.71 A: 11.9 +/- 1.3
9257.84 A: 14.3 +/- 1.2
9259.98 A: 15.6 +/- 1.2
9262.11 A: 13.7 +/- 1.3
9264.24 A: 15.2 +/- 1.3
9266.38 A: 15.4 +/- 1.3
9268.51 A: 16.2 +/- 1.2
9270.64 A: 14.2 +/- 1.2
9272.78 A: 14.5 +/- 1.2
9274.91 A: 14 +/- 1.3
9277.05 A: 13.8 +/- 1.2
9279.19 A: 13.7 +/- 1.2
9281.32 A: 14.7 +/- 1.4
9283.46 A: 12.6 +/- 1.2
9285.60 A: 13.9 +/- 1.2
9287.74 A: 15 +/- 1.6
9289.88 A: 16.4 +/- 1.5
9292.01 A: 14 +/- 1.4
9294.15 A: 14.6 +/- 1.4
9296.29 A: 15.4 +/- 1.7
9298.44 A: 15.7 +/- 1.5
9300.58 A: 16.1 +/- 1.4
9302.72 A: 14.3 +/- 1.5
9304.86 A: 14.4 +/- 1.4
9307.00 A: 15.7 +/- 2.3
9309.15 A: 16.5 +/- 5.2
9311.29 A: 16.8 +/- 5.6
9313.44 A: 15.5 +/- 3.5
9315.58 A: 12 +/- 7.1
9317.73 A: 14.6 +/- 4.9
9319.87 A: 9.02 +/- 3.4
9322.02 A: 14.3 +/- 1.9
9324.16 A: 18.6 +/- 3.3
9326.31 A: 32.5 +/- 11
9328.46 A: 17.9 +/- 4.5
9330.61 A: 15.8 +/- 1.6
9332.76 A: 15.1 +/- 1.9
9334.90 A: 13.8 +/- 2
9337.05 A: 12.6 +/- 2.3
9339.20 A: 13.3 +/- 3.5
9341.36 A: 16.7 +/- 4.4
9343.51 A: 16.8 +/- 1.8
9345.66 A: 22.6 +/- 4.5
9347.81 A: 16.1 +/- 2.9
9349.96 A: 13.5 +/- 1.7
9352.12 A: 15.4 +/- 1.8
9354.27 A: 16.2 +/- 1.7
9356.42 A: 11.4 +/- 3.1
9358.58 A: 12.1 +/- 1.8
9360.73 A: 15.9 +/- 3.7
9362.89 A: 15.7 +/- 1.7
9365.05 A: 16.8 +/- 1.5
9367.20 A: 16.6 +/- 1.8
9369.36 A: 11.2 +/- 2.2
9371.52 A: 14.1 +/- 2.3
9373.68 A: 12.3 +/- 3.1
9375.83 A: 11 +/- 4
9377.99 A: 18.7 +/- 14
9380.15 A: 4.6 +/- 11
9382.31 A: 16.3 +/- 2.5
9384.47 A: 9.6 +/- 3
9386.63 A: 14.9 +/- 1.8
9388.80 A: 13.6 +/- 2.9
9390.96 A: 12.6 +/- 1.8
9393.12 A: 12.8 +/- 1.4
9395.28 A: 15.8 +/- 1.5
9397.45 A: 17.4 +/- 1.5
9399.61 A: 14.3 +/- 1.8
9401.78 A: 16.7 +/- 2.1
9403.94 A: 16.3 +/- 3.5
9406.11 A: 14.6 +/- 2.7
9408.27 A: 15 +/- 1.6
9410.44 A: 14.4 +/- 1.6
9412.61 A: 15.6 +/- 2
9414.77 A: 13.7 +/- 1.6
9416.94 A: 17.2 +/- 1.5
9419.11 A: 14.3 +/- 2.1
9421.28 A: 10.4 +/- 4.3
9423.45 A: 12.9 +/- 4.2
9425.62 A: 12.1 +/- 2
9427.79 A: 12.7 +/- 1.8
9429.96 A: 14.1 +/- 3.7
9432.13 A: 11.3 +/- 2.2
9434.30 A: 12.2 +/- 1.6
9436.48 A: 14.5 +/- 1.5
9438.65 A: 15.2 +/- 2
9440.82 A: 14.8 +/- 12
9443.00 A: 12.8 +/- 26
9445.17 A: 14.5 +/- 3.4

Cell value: -0.104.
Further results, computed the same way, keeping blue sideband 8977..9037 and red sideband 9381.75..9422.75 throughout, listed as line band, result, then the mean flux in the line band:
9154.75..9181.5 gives 0.06 mag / 14.2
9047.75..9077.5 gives 0.09 mag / 14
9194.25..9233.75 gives 0.03 mag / 14.5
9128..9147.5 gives 0.03 mag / 14.6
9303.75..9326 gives -0.05 mag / 15.4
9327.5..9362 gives -0.05 mag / 15.3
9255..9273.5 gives 0.01 mag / 14.6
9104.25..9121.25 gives 0.03 mag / 14.7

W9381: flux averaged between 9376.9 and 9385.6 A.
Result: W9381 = 12.3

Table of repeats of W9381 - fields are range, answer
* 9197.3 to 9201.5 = 13.9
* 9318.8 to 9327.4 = 18.6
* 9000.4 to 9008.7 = 14.1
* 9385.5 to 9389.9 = 14.2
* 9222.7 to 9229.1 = 14.7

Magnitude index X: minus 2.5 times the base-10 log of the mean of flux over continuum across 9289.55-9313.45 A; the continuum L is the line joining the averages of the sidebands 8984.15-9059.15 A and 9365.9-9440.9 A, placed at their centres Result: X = -0.10 mag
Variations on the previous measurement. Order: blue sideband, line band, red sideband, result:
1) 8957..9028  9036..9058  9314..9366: 0.080 mag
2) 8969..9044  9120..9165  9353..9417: 0.015 mag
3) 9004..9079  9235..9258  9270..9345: 0.089 mag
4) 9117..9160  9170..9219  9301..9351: 0.043 mag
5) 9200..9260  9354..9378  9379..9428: -0.010 mag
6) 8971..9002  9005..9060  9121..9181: 0.085 mag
